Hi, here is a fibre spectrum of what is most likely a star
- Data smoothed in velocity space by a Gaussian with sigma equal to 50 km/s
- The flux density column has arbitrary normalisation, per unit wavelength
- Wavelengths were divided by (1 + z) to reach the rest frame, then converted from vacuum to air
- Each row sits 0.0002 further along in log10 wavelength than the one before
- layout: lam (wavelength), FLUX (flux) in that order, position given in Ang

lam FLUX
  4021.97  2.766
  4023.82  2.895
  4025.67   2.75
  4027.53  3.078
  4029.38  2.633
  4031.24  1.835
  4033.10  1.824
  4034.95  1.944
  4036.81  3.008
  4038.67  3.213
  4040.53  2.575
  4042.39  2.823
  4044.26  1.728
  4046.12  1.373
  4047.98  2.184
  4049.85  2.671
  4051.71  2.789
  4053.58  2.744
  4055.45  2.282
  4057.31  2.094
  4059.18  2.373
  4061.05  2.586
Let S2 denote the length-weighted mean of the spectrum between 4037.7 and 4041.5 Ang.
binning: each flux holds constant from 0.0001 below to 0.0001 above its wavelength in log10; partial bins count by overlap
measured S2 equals 2.9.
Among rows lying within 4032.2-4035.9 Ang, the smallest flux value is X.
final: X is 1.824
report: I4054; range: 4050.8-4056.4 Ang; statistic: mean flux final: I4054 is 2.6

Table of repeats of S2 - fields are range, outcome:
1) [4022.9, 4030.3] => 2.84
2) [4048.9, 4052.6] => 2.73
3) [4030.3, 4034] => 1.83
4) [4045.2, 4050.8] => 2.08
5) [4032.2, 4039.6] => 2.5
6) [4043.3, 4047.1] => 1.57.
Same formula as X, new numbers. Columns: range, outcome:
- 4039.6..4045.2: 1.728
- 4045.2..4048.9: 1.373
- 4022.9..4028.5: 2.75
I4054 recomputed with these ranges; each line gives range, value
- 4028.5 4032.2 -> 2.22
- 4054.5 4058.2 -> 2.19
